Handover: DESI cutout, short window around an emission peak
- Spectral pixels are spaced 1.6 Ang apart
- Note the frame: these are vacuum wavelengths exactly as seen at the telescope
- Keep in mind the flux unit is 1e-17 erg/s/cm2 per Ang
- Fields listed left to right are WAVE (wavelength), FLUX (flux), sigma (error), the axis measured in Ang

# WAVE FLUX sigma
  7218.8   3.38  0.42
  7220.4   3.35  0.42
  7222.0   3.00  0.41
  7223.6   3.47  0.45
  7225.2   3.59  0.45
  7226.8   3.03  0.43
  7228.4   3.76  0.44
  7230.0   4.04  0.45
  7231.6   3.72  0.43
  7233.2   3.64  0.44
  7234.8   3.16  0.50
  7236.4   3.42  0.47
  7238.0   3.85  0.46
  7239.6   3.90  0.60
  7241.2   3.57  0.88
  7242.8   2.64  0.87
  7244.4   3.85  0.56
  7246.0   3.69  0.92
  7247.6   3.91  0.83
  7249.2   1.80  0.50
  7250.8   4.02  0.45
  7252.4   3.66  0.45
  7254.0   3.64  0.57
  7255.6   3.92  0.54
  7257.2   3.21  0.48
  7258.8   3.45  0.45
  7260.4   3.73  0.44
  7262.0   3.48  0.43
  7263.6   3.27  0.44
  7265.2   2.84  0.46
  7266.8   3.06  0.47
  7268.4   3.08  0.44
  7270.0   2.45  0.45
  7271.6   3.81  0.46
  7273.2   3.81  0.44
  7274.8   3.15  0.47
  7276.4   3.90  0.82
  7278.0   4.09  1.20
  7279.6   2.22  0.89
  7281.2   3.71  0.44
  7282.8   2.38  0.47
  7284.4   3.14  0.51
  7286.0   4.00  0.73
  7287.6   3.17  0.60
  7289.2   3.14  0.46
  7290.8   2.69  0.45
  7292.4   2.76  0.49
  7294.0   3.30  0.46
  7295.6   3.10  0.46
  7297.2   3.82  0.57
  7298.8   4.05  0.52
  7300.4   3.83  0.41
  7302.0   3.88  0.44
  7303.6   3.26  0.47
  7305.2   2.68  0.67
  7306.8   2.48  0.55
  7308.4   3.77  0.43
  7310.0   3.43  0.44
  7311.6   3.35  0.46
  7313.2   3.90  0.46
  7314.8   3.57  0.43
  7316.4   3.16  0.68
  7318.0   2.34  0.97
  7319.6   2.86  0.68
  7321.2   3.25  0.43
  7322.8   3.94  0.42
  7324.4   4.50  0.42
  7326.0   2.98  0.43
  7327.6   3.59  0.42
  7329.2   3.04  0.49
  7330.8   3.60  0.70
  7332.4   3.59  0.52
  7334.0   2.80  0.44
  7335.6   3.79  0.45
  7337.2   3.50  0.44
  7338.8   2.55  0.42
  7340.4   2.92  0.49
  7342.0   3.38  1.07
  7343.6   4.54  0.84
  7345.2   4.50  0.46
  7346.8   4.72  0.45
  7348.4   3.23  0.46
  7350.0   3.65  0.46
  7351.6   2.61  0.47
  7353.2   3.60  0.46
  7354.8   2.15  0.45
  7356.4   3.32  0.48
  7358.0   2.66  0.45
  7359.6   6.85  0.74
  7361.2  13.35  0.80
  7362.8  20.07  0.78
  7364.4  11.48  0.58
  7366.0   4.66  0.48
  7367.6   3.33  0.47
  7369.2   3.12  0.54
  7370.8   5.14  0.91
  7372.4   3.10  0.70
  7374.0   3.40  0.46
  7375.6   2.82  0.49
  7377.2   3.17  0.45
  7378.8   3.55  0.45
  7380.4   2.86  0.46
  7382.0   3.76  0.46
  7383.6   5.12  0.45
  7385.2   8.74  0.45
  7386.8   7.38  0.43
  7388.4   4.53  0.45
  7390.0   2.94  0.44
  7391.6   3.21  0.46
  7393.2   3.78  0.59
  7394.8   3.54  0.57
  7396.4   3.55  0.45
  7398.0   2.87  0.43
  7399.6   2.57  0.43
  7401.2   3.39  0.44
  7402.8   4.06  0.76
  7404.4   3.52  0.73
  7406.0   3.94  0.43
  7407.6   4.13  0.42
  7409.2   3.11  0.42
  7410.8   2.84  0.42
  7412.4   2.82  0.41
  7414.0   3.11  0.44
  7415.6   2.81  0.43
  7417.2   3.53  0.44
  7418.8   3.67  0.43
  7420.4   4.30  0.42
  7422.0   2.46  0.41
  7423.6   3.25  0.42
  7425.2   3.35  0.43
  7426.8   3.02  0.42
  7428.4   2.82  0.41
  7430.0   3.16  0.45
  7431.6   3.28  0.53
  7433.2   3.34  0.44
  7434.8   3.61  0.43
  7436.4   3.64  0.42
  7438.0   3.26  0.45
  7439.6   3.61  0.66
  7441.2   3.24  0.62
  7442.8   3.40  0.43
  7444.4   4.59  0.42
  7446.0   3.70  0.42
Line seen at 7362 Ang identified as H-alpha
